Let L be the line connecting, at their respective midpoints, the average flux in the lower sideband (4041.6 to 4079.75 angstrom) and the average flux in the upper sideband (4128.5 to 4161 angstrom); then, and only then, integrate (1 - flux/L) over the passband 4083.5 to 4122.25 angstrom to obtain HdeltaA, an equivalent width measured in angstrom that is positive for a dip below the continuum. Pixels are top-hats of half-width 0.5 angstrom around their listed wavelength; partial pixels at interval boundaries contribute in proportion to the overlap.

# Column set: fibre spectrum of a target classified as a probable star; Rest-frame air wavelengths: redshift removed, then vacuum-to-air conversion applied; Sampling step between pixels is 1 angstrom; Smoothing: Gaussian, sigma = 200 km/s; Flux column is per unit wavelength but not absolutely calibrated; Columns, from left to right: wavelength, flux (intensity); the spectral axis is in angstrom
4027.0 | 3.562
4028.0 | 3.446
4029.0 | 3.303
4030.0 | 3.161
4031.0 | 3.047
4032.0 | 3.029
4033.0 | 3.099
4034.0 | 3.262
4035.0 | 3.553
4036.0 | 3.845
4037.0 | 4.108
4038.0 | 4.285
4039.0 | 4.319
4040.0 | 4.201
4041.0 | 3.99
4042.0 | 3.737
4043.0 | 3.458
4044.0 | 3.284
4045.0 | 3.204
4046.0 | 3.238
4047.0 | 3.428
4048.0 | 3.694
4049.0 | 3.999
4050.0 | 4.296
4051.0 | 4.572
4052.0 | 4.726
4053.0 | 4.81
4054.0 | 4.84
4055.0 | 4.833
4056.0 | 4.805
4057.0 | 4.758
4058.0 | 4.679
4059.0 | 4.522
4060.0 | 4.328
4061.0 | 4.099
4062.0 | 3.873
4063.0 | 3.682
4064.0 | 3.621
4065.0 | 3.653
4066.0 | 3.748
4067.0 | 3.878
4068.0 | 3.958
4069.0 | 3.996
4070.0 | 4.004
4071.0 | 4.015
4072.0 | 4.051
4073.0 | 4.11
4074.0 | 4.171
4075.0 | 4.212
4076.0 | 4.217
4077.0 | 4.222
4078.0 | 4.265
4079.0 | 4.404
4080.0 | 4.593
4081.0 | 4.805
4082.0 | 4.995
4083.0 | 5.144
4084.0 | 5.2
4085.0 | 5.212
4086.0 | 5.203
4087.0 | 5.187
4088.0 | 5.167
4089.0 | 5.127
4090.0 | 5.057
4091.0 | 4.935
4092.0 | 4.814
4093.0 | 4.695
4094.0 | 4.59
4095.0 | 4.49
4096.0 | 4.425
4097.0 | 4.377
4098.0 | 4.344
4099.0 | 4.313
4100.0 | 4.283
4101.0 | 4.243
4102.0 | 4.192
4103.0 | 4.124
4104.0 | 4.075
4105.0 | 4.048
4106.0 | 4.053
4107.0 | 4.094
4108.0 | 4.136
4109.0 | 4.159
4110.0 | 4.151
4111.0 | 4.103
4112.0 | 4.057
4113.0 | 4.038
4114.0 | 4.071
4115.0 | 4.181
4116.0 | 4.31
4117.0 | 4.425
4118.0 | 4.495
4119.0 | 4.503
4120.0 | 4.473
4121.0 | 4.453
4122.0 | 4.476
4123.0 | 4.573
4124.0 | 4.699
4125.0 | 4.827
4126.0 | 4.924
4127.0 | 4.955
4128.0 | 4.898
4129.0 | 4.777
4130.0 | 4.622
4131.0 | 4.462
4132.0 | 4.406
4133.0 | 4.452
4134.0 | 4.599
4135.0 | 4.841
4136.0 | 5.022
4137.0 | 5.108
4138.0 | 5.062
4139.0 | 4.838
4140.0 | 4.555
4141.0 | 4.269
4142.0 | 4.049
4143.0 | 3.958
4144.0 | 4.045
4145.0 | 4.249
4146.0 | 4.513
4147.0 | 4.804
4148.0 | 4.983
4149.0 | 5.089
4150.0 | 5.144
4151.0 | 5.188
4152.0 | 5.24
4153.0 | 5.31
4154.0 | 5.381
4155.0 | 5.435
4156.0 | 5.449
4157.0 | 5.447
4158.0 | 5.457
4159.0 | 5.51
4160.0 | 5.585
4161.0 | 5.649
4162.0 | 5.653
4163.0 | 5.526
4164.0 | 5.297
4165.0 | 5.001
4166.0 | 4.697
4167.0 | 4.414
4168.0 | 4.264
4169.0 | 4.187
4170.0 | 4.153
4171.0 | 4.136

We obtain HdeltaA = 0.10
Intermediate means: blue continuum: 4.09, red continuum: 4.88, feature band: 4.47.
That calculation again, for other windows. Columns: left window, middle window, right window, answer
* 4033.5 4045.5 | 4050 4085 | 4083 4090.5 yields 1.7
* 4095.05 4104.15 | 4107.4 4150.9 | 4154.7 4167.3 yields 2.3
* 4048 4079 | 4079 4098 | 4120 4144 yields -2.1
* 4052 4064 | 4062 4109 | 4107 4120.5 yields -0.5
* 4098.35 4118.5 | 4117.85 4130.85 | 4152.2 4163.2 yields -0.2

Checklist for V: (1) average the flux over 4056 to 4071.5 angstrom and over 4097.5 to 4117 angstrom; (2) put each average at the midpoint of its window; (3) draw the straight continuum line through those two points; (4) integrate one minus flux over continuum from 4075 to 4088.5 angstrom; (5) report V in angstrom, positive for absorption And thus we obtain -2.2 angstrom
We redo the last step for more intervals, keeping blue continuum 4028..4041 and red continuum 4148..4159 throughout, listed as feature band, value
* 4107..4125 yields 1.71 angstrom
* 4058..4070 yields 0.16 angstrom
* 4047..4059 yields -1.93 angstrom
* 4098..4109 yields 1.03 angstrom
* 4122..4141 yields 0.98 angstrom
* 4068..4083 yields -0.39 angstrom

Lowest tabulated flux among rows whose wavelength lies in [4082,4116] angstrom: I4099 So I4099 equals 4.038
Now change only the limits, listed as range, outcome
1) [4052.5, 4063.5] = 3.682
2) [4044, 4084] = 3.204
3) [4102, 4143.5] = 3.958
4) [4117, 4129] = 4.425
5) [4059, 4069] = 3.621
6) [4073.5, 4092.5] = 4.171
